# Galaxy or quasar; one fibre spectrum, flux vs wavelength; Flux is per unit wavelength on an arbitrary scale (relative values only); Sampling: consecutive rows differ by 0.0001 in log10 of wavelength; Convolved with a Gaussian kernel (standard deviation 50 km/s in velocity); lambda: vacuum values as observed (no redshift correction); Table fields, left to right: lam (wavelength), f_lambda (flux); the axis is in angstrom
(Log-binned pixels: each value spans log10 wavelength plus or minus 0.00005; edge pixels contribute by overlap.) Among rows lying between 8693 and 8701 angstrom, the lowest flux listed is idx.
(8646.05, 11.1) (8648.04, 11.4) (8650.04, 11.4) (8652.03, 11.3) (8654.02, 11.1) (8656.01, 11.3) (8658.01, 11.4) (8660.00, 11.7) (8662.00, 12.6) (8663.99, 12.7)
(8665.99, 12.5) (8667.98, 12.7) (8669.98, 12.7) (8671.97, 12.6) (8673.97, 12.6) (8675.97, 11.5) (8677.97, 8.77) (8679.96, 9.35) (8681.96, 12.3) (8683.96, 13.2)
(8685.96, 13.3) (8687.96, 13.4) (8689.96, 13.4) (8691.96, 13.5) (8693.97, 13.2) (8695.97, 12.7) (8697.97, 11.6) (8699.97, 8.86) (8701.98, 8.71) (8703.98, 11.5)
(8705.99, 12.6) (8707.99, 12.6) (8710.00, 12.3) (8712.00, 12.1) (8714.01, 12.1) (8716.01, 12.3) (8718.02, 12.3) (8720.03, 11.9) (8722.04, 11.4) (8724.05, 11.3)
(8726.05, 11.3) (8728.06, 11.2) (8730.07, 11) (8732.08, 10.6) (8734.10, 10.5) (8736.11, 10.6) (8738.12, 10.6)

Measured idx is 8.86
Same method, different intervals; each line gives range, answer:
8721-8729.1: 11.2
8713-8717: 12.1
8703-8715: 11.5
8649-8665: 11.1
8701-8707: 8.71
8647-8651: 11.4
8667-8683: 8.77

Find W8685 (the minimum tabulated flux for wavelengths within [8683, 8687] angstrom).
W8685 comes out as 13.2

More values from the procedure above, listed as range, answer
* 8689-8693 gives 13.4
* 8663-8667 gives 12.5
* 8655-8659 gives 11.3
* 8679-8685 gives 9.35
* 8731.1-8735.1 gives 10.5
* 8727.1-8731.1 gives 11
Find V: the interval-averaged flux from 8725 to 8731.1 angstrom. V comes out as 11.2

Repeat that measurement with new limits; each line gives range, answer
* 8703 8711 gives 12.2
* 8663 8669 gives 12.6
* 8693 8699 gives 12.5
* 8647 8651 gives 11.4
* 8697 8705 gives 10.2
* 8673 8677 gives 12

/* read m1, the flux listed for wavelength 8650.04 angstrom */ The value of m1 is 11.4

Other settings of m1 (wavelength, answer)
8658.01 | 11.4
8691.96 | 13.5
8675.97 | 11.5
